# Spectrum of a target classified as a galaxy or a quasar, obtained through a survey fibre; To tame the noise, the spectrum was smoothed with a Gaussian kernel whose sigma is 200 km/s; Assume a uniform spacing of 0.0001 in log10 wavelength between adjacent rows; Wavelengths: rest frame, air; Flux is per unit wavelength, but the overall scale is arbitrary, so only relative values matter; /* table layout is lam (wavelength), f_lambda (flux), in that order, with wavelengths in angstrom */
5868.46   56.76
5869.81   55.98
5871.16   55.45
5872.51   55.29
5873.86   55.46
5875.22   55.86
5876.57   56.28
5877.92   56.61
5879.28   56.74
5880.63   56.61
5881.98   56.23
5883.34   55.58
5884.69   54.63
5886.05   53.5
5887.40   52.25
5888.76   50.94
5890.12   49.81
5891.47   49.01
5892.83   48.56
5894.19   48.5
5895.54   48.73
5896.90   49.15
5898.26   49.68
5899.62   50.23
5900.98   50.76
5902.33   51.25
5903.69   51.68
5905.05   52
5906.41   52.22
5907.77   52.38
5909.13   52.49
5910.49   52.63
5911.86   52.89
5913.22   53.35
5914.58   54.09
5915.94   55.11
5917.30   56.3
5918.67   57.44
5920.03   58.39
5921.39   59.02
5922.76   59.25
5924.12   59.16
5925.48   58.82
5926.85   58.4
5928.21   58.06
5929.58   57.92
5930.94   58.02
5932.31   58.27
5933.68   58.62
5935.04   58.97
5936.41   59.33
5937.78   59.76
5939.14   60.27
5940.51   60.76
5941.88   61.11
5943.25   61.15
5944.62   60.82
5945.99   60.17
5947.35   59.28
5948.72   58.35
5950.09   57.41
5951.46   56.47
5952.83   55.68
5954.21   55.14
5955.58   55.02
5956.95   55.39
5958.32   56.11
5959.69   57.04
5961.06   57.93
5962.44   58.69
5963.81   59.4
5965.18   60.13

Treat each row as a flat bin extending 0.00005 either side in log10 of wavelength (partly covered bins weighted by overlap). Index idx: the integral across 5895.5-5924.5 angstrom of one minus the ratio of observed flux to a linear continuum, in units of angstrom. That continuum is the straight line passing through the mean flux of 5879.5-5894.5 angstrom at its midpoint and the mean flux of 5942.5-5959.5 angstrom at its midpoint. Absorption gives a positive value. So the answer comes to 0.4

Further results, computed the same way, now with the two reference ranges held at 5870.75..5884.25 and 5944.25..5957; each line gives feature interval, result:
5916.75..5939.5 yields -0.6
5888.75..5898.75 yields 1.3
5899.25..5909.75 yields 0.9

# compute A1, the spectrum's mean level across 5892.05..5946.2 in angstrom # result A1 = 55.6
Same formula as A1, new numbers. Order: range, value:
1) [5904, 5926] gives 55.3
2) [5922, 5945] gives 59.3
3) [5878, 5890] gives 54.4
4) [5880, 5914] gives 51.8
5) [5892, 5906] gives 50.1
